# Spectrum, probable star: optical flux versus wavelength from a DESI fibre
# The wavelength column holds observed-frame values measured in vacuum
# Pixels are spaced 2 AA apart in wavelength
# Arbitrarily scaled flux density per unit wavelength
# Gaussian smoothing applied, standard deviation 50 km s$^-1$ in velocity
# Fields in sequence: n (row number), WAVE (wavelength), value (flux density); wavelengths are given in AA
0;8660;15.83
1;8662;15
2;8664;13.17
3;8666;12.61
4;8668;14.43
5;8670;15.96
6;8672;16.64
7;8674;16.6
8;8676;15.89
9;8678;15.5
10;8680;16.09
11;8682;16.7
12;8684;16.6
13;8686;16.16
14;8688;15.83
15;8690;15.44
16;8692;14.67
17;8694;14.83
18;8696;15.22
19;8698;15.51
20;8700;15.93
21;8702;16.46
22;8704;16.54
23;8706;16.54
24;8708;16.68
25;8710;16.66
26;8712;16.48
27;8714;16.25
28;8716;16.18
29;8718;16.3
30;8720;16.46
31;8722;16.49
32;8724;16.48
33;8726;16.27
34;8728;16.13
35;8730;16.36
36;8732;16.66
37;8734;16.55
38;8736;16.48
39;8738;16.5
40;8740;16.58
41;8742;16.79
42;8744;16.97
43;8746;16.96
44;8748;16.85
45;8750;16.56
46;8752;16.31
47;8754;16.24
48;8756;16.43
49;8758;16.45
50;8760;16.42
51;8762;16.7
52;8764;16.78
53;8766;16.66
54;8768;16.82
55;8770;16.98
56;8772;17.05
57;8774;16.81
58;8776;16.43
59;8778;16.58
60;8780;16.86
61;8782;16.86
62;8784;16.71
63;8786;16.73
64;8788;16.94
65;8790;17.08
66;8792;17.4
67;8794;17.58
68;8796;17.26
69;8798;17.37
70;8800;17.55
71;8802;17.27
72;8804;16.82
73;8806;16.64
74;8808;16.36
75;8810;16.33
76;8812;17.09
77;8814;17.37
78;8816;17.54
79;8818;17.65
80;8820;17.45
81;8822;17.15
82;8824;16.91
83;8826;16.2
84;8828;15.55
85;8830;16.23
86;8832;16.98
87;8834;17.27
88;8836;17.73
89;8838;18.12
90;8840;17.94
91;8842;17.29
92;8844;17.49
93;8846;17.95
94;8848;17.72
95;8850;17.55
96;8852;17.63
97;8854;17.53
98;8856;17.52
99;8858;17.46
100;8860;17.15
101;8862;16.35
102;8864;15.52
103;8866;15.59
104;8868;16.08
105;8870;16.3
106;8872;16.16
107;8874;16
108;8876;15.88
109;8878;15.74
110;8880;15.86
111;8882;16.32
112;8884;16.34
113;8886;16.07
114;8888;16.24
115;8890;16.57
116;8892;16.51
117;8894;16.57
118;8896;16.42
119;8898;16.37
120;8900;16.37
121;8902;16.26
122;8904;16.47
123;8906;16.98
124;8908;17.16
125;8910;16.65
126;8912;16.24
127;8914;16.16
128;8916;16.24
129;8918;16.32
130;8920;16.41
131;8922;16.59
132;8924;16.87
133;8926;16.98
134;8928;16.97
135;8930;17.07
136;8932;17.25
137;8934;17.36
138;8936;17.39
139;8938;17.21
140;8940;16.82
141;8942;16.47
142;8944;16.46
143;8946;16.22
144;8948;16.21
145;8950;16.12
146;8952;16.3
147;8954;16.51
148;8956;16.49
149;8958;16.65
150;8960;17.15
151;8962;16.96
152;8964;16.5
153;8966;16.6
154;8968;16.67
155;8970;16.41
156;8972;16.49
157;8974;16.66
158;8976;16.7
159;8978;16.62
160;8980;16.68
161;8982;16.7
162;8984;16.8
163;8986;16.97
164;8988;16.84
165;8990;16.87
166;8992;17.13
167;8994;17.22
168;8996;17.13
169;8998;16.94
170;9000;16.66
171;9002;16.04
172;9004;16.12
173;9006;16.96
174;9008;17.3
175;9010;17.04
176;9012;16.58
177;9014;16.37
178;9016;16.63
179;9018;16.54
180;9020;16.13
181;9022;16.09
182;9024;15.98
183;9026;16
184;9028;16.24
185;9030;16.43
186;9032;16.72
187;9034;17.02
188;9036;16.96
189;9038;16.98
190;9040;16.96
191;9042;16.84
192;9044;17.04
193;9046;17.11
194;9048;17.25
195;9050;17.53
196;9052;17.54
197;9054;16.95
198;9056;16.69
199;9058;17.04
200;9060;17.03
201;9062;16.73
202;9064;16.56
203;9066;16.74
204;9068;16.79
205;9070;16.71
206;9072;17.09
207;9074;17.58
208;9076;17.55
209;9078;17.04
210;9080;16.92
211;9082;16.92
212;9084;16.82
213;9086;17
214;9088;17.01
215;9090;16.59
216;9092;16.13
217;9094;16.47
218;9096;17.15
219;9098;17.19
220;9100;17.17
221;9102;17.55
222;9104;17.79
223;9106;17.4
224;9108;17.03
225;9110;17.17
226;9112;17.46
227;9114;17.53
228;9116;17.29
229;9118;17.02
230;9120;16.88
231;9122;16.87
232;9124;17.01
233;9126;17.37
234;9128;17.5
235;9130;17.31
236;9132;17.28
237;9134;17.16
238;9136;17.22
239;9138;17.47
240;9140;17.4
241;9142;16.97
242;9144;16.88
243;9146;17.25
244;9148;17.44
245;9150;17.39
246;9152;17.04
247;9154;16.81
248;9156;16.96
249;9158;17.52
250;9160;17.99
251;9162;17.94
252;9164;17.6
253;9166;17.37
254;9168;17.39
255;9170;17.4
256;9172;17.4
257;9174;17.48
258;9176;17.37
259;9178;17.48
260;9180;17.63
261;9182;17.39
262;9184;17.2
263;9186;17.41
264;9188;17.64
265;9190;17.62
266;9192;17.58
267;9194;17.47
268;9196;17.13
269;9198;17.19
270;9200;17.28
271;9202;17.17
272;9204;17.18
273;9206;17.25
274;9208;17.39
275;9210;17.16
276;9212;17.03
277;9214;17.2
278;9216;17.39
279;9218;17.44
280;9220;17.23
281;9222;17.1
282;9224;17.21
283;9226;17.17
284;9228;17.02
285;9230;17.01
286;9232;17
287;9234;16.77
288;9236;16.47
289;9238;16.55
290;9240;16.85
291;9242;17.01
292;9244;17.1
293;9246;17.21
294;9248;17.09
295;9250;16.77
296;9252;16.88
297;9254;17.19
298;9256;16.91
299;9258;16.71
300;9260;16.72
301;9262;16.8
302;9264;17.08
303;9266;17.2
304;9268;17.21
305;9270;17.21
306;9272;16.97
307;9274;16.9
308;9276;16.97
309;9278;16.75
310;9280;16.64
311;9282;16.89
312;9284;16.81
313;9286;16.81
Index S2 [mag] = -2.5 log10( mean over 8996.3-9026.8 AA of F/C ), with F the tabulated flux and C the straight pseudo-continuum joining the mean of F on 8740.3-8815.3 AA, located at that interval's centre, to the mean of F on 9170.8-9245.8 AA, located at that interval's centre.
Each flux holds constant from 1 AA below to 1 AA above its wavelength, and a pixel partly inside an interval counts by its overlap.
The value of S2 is 0.03 mag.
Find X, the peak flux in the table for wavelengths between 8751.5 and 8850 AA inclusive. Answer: 18.12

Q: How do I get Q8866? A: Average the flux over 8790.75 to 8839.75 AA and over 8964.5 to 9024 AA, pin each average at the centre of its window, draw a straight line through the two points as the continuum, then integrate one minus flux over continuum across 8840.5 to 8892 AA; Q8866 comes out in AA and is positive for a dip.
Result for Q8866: 0.9 AA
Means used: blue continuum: 17.1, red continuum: 16.7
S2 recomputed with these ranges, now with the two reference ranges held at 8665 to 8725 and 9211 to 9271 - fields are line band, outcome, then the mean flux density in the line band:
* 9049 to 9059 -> -0.03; 17.1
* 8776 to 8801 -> -0.06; 17.1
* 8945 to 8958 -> 0.01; 16.3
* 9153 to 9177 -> -0.04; 17.4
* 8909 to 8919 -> 0.00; 16.3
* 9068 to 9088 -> -0.02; 17.1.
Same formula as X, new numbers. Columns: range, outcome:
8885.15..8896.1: 16.57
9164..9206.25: 17.64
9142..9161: 17.99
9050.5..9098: 17.58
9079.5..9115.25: 17.79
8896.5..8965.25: 17.39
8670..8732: 16.7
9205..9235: 17.44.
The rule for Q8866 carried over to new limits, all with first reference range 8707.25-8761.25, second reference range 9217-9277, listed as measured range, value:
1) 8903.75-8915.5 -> 0.05 AA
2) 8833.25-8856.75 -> -1.48 AA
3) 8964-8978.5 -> 0.12 AA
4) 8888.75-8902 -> 0.16 AA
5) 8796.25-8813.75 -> -0.42 AA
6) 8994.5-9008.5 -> 0.02 AA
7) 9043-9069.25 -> -0.29 AA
